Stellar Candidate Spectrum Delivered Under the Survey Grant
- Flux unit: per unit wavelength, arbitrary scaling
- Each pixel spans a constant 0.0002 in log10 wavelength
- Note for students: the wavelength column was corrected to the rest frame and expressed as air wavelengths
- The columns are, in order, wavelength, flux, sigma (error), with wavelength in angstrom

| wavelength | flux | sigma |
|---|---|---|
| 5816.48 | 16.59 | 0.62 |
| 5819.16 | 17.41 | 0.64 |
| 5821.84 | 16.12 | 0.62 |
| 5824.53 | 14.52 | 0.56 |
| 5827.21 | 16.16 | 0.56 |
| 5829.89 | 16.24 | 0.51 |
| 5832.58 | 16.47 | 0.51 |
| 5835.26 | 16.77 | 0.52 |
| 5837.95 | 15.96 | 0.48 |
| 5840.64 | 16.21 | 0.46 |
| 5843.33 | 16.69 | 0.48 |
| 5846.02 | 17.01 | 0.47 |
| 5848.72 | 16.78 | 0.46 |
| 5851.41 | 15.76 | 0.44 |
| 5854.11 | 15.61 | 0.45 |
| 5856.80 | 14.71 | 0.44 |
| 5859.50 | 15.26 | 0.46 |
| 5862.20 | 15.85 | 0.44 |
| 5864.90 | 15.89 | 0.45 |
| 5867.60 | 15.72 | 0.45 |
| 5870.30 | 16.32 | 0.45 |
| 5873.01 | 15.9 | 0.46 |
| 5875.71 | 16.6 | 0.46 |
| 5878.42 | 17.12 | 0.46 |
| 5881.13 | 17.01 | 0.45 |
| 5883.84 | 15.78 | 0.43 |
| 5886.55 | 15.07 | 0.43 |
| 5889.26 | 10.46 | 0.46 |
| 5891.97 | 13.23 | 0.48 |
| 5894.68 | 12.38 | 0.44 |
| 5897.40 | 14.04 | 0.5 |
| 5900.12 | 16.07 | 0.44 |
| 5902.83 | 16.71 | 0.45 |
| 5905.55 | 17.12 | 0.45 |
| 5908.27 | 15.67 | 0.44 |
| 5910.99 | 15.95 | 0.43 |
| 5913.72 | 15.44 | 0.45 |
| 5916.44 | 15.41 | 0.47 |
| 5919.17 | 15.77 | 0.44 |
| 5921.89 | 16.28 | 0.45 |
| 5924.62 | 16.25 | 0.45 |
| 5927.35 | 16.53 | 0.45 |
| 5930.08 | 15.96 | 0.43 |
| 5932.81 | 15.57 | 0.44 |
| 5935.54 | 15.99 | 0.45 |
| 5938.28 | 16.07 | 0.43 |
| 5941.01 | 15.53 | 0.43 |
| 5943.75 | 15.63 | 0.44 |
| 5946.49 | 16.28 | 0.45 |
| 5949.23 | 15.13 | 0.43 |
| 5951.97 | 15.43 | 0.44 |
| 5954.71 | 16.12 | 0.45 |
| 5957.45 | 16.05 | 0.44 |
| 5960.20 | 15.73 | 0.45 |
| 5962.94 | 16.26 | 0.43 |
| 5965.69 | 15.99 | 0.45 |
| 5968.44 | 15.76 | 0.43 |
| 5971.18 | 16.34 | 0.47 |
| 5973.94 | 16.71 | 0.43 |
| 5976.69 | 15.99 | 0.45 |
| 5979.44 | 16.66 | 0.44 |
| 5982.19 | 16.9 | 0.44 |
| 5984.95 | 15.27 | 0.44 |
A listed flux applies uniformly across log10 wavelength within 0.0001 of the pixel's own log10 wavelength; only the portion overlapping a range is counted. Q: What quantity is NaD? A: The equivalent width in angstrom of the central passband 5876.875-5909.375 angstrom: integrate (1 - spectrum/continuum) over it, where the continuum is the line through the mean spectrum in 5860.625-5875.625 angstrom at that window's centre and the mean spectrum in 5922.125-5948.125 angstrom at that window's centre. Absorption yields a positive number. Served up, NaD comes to 1.9 angstrom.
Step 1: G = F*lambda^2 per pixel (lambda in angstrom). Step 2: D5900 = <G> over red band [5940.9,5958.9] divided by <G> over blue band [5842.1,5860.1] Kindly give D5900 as 1.02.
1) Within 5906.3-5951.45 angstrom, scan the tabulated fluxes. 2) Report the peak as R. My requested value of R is 16.53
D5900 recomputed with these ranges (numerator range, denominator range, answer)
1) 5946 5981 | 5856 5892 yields 1.07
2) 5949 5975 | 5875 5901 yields 1.11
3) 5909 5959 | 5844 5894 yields 1.04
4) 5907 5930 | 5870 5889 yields 1.01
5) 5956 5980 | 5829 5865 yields 1.05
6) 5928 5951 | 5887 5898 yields 1.27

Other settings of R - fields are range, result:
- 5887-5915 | 17.12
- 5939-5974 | 16.71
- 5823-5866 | 17.01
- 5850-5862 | 15.76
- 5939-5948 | 16.28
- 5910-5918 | 15.95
